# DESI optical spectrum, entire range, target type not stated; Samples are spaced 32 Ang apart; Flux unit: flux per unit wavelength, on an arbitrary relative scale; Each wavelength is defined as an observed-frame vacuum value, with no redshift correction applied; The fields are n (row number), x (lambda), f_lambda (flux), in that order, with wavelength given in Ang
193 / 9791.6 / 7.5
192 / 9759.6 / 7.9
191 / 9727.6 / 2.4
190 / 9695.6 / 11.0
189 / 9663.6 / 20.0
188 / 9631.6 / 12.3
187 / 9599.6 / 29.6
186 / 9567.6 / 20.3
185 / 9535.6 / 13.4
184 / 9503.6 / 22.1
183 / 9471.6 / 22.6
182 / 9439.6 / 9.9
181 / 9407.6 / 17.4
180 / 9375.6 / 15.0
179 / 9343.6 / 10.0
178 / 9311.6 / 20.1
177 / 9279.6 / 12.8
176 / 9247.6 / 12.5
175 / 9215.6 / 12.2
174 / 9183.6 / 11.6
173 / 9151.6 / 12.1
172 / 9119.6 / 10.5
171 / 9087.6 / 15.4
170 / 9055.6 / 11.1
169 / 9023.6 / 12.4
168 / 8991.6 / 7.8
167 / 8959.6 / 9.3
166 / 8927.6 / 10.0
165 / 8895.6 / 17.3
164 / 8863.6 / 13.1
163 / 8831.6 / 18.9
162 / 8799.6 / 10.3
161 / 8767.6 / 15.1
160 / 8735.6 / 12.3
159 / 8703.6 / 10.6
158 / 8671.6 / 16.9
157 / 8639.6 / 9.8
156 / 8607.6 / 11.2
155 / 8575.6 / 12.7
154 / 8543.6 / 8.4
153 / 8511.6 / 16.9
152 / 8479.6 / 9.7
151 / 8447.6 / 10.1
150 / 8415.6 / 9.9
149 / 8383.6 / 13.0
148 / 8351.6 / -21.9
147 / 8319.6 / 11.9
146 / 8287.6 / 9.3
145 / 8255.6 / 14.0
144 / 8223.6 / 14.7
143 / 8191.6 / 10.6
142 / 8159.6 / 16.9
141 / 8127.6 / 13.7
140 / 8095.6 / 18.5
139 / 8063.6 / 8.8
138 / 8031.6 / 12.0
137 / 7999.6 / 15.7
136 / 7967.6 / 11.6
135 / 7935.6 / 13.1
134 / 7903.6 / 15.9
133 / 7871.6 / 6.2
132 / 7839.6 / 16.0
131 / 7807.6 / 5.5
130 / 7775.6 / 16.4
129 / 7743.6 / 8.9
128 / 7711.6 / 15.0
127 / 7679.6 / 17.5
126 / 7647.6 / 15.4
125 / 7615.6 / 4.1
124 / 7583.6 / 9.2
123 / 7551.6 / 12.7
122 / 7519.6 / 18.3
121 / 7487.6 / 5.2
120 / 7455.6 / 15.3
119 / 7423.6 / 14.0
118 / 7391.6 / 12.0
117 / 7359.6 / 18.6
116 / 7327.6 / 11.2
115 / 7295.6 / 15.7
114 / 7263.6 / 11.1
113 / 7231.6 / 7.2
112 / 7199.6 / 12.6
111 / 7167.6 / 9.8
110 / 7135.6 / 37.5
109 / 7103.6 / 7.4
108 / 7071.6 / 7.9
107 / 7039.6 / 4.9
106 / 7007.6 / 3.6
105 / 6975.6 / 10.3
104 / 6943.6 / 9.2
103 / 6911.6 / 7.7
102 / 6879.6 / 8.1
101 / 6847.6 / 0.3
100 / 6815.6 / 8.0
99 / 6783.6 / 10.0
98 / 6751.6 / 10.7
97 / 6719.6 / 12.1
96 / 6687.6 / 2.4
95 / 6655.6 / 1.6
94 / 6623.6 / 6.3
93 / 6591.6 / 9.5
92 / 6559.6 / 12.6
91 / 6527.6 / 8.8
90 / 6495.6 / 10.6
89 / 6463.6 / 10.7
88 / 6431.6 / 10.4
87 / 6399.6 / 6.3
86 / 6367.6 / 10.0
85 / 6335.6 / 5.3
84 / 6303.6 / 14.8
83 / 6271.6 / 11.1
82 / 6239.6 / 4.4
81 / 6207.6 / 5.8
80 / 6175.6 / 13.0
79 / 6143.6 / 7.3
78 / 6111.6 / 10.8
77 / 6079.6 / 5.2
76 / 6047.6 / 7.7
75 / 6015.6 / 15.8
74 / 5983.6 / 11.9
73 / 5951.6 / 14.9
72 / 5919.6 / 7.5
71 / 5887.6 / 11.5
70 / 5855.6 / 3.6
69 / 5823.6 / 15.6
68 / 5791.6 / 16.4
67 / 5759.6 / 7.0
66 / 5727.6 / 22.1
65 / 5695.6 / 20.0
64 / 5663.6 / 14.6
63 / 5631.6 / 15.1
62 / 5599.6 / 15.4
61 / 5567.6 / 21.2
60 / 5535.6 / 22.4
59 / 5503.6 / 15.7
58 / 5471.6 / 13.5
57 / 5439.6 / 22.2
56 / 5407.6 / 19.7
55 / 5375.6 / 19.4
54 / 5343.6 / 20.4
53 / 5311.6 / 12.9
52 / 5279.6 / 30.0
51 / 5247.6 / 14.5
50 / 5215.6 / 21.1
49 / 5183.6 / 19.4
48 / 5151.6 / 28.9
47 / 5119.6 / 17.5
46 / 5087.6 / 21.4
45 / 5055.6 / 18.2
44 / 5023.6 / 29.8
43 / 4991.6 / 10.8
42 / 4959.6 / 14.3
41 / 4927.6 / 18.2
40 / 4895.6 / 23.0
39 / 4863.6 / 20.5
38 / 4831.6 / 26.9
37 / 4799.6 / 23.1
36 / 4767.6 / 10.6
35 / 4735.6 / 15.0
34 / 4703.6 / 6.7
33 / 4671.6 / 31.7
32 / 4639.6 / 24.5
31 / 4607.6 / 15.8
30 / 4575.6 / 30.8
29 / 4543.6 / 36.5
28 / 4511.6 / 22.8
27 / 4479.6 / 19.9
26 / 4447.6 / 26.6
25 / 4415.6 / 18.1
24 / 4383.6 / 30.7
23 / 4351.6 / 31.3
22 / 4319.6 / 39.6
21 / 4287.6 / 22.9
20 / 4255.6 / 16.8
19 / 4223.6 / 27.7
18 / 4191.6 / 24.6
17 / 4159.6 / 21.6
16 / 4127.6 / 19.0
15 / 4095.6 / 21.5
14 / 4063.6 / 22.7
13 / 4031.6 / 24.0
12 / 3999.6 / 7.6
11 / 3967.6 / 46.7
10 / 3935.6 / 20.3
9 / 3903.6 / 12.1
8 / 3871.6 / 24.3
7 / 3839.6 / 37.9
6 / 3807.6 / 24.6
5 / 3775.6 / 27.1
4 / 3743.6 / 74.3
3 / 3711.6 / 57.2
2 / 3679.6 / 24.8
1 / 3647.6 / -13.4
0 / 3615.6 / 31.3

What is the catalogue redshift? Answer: 0.914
